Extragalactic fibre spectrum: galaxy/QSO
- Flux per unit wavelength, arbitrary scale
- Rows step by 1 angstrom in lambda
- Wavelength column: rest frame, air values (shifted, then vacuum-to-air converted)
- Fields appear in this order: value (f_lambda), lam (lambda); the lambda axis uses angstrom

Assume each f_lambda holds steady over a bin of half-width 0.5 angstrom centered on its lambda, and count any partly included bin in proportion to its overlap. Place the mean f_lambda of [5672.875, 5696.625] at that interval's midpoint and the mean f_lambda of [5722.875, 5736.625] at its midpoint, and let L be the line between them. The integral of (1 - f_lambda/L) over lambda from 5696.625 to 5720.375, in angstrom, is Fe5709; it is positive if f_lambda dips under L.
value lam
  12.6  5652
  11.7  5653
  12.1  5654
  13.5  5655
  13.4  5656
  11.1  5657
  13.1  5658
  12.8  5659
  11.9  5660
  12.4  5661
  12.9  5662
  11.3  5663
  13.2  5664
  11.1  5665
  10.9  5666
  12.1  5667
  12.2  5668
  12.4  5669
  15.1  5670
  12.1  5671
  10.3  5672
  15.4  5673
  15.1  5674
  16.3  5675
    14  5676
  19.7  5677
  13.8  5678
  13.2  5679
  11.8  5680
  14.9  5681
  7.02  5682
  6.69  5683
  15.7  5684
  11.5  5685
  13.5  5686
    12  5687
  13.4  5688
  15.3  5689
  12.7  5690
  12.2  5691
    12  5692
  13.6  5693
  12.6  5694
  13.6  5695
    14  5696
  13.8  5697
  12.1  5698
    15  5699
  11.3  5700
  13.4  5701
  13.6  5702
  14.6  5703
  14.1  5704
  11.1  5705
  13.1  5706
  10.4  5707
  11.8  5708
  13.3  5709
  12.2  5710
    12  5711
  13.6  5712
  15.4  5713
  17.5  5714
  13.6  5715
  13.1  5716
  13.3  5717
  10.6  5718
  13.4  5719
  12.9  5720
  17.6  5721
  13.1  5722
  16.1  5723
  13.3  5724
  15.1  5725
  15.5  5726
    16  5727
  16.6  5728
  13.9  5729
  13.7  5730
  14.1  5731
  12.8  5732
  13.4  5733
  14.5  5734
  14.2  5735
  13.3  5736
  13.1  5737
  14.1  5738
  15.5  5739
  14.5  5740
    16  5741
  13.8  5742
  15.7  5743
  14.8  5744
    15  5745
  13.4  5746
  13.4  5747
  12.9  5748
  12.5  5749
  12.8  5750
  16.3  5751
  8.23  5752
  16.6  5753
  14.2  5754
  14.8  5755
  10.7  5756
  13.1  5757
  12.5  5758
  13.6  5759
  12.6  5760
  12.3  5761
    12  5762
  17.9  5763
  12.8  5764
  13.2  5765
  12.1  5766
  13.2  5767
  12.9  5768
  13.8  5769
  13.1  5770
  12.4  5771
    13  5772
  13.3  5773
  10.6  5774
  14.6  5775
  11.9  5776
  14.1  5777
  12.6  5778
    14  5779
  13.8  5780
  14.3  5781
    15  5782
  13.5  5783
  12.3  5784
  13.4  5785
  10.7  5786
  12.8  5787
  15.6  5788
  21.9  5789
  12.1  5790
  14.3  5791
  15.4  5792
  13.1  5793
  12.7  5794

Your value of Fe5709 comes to 1.3 angstrom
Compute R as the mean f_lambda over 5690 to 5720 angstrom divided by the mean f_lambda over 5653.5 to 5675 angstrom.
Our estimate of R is 1.03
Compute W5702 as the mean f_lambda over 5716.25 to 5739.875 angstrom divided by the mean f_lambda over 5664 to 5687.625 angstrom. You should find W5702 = 1.10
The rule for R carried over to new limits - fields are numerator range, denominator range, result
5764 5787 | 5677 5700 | 1.02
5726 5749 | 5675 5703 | 1.09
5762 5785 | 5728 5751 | 0.95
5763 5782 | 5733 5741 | 0.93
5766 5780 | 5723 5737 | 0.91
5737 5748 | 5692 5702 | 1.09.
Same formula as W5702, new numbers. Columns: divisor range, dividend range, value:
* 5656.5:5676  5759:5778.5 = 1.03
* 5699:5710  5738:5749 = 1.13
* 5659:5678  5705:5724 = 1.01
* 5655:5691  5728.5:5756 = 1.08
